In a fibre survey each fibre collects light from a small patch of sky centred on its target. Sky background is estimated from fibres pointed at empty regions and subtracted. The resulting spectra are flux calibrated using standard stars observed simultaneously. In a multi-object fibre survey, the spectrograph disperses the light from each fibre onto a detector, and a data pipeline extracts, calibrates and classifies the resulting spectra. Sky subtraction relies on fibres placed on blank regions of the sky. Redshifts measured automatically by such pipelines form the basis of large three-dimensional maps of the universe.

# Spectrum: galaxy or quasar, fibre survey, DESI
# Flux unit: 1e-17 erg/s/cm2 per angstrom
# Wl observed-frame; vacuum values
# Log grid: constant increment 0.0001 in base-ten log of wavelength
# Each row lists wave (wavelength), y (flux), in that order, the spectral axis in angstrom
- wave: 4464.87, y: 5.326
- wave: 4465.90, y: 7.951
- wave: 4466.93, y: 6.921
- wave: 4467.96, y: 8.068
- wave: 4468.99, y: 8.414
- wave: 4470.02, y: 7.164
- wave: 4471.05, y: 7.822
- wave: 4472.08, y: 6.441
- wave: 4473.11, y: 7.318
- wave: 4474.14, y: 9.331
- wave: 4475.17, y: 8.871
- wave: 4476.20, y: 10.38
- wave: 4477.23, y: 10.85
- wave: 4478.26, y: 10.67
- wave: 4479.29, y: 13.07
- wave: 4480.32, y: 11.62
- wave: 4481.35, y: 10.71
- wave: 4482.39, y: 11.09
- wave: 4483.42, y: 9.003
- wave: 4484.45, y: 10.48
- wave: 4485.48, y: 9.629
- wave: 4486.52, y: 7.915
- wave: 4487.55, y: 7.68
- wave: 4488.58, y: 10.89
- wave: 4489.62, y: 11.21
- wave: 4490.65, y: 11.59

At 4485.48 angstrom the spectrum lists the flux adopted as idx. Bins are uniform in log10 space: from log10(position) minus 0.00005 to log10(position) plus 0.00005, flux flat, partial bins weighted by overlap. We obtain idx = 9.629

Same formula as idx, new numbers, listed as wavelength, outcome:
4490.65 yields 11.59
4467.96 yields 8.068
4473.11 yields 7.318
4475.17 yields 8.871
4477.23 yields 10.85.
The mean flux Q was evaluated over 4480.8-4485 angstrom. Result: 10.3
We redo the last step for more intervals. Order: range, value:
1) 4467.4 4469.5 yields 8.2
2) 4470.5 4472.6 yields 7.13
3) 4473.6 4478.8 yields 10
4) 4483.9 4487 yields 9.35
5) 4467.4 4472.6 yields 7.57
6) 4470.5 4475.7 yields 7.96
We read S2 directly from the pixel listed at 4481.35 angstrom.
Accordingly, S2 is 10.71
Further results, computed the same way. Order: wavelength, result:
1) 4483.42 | 9.003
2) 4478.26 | 10.67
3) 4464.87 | 5.326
